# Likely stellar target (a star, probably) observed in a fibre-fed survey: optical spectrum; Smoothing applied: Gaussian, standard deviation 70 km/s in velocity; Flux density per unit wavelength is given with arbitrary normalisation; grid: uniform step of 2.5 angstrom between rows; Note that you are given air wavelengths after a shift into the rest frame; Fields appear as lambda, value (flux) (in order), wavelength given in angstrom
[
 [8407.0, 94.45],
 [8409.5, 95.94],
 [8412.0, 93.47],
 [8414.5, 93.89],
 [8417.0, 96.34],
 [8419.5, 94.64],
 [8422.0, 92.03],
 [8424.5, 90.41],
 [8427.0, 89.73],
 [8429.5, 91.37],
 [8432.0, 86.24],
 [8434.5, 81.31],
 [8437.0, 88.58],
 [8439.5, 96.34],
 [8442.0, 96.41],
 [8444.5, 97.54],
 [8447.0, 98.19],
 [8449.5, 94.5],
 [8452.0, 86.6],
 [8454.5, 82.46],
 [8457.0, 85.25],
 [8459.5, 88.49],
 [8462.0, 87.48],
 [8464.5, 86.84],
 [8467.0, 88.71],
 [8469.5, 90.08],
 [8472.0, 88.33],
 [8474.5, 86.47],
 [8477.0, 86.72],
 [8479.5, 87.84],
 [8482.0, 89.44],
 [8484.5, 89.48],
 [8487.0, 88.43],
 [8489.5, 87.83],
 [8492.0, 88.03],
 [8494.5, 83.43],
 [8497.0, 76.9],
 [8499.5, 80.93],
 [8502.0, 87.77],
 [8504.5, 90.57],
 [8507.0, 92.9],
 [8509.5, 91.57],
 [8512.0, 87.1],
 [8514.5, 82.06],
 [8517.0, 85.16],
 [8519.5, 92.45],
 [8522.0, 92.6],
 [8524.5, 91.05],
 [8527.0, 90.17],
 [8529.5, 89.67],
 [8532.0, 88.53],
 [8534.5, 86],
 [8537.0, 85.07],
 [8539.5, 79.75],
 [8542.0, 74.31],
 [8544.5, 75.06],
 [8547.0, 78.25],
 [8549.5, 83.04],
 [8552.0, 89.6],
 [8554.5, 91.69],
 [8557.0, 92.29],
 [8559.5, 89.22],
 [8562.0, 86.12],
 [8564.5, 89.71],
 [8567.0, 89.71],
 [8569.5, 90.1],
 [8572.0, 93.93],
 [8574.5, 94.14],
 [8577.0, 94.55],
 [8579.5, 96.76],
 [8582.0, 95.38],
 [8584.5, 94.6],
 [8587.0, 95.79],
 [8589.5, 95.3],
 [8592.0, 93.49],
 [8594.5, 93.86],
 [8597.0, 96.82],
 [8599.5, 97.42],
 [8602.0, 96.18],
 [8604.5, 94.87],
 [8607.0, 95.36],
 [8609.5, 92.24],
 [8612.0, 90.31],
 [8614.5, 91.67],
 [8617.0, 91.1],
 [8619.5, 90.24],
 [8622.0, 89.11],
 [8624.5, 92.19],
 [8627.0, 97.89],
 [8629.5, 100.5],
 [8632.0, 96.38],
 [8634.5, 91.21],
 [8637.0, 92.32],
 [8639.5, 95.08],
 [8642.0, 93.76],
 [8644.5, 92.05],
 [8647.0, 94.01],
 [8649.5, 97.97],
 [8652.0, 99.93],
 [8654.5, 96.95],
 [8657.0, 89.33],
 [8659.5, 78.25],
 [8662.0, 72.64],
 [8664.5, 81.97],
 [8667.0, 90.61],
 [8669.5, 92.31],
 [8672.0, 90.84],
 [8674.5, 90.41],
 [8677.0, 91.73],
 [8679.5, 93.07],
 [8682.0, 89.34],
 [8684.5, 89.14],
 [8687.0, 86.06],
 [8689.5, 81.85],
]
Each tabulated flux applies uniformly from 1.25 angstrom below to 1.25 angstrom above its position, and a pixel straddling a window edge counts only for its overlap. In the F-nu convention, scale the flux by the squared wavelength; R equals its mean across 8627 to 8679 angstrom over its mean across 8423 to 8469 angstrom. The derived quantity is 1.07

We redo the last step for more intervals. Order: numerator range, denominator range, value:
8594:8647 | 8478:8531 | 1.10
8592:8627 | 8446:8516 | 1.10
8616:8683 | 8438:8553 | 1.08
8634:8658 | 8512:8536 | 1.10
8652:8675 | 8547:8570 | 1.02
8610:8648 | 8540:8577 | 1.09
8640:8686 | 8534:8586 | 1.05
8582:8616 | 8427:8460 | 1.09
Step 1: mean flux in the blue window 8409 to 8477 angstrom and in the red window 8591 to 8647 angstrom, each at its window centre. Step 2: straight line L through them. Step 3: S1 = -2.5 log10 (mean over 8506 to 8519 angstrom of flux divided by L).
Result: 0.05 mag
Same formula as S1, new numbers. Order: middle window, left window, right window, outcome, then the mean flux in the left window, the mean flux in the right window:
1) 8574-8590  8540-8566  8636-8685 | -0.106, 84.8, 90.6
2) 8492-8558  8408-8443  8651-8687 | 0.056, 91.9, 88.9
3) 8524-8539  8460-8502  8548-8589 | 0.021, 86.7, 91.6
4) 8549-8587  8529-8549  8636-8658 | -0.079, 81.8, 94.7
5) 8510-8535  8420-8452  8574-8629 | 0.052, 91.7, 94.1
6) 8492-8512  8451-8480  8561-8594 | 0.032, 87.1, 93.1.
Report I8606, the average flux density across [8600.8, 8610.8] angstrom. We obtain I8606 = 94.6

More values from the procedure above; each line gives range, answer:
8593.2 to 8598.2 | 95.3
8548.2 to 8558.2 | 89.1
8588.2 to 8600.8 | 95.4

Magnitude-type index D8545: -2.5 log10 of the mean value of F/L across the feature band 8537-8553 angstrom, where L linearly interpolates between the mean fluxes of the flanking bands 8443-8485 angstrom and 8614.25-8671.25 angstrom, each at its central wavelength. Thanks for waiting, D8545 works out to 0.13 mag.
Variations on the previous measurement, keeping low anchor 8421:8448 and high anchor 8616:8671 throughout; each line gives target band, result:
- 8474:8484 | 0.05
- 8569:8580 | -0.03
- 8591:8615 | -0.03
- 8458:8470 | 0.04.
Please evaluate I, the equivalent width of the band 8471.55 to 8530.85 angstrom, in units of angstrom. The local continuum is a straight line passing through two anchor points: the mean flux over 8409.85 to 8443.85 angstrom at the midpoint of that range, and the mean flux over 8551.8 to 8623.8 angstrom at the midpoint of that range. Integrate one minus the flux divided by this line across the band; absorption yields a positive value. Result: 2.9 angstrom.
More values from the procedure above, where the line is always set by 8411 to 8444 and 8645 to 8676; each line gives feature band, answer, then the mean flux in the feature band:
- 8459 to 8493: 1.2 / 88.1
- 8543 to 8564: 1.1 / 85.7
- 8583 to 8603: -1.1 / 95.4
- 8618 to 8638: -0.8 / 93.7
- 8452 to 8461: 0.6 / 85.6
